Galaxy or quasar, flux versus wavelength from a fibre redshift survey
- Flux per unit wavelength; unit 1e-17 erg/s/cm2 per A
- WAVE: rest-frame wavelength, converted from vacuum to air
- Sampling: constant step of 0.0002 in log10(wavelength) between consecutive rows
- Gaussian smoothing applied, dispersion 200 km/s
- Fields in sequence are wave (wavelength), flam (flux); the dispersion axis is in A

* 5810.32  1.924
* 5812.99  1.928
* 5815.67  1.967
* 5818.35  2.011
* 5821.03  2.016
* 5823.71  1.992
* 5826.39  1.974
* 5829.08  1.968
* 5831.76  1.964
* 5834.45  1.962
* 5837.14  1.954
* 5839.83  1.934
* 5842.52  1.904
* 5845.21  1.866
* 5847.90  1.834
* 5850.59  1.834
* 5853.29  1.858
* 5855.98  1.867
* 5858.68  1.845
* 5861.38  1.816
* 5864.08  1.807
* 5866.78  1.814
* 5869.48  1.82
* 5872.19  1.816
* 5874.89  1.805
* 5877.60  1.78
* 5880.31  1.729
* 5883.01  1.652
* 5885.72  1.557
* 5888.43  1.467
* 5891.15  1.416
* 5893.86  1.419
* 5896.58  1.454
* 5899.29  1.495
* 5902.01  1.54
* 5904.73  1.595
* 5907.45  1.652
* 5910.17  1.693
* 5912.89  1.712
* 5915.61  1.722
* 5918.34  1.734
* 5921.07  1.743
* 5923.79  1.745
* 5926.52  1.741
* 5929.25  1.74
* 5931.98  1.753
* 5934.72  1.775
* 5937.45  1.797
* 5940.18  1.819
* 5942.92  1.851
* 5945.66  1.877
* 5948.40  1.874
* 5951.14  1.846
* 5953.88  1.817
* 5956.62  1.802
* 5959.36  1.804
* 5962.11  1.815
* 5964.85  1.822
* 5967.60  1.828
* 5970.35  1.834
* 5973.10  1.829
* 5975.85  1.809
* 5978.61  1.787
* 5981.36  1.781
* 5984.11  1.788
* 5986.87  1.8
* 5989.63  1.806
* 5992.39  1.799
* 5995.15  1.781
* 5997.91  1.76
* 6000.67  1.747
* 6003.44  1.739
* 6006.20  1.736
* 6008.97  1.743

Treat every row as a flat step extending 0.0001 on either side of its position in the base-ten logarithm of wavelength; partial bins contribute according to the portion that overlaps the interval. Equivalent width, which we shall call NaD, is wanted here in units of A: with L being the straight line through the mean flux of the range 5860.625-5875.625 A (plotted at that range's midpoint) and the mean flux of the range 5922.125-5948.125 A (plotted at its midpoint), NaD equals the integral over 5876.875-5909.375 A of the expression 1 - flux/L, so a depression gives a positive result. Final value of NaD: 4.4 A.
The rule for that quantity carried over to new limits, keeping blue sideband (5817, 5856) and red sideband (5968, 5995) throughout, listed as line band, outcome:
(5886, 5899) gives 3.0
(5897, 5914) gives 2.4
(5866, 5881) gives 0.8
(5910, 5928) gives 1.2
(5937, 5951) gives -0.1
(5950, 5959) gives 0.0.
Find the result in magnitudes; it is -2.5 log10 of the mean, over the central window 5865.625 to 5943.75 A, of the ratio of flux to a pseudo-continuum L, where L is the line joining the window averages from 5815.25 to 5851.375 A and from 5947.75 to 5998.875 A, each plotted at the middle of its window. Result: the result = 0.12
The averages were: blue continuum 1.94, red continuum 1.81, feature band 1.68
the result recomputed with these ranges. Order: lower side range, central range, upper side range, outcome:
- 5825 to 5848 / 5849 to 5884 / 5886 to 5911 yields -0.04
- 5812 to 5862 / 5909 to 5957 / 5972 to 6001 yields 0.03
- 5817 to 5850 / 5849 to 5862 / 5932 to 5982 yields 0.04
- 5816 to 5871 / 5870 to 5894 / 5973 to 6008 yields 0.14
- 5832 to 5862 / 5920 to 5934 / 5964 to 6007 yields 0.05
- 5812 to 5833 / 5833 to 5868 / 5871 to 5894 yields -0.03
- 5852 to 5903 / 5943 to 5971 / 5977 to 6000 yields -0.05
